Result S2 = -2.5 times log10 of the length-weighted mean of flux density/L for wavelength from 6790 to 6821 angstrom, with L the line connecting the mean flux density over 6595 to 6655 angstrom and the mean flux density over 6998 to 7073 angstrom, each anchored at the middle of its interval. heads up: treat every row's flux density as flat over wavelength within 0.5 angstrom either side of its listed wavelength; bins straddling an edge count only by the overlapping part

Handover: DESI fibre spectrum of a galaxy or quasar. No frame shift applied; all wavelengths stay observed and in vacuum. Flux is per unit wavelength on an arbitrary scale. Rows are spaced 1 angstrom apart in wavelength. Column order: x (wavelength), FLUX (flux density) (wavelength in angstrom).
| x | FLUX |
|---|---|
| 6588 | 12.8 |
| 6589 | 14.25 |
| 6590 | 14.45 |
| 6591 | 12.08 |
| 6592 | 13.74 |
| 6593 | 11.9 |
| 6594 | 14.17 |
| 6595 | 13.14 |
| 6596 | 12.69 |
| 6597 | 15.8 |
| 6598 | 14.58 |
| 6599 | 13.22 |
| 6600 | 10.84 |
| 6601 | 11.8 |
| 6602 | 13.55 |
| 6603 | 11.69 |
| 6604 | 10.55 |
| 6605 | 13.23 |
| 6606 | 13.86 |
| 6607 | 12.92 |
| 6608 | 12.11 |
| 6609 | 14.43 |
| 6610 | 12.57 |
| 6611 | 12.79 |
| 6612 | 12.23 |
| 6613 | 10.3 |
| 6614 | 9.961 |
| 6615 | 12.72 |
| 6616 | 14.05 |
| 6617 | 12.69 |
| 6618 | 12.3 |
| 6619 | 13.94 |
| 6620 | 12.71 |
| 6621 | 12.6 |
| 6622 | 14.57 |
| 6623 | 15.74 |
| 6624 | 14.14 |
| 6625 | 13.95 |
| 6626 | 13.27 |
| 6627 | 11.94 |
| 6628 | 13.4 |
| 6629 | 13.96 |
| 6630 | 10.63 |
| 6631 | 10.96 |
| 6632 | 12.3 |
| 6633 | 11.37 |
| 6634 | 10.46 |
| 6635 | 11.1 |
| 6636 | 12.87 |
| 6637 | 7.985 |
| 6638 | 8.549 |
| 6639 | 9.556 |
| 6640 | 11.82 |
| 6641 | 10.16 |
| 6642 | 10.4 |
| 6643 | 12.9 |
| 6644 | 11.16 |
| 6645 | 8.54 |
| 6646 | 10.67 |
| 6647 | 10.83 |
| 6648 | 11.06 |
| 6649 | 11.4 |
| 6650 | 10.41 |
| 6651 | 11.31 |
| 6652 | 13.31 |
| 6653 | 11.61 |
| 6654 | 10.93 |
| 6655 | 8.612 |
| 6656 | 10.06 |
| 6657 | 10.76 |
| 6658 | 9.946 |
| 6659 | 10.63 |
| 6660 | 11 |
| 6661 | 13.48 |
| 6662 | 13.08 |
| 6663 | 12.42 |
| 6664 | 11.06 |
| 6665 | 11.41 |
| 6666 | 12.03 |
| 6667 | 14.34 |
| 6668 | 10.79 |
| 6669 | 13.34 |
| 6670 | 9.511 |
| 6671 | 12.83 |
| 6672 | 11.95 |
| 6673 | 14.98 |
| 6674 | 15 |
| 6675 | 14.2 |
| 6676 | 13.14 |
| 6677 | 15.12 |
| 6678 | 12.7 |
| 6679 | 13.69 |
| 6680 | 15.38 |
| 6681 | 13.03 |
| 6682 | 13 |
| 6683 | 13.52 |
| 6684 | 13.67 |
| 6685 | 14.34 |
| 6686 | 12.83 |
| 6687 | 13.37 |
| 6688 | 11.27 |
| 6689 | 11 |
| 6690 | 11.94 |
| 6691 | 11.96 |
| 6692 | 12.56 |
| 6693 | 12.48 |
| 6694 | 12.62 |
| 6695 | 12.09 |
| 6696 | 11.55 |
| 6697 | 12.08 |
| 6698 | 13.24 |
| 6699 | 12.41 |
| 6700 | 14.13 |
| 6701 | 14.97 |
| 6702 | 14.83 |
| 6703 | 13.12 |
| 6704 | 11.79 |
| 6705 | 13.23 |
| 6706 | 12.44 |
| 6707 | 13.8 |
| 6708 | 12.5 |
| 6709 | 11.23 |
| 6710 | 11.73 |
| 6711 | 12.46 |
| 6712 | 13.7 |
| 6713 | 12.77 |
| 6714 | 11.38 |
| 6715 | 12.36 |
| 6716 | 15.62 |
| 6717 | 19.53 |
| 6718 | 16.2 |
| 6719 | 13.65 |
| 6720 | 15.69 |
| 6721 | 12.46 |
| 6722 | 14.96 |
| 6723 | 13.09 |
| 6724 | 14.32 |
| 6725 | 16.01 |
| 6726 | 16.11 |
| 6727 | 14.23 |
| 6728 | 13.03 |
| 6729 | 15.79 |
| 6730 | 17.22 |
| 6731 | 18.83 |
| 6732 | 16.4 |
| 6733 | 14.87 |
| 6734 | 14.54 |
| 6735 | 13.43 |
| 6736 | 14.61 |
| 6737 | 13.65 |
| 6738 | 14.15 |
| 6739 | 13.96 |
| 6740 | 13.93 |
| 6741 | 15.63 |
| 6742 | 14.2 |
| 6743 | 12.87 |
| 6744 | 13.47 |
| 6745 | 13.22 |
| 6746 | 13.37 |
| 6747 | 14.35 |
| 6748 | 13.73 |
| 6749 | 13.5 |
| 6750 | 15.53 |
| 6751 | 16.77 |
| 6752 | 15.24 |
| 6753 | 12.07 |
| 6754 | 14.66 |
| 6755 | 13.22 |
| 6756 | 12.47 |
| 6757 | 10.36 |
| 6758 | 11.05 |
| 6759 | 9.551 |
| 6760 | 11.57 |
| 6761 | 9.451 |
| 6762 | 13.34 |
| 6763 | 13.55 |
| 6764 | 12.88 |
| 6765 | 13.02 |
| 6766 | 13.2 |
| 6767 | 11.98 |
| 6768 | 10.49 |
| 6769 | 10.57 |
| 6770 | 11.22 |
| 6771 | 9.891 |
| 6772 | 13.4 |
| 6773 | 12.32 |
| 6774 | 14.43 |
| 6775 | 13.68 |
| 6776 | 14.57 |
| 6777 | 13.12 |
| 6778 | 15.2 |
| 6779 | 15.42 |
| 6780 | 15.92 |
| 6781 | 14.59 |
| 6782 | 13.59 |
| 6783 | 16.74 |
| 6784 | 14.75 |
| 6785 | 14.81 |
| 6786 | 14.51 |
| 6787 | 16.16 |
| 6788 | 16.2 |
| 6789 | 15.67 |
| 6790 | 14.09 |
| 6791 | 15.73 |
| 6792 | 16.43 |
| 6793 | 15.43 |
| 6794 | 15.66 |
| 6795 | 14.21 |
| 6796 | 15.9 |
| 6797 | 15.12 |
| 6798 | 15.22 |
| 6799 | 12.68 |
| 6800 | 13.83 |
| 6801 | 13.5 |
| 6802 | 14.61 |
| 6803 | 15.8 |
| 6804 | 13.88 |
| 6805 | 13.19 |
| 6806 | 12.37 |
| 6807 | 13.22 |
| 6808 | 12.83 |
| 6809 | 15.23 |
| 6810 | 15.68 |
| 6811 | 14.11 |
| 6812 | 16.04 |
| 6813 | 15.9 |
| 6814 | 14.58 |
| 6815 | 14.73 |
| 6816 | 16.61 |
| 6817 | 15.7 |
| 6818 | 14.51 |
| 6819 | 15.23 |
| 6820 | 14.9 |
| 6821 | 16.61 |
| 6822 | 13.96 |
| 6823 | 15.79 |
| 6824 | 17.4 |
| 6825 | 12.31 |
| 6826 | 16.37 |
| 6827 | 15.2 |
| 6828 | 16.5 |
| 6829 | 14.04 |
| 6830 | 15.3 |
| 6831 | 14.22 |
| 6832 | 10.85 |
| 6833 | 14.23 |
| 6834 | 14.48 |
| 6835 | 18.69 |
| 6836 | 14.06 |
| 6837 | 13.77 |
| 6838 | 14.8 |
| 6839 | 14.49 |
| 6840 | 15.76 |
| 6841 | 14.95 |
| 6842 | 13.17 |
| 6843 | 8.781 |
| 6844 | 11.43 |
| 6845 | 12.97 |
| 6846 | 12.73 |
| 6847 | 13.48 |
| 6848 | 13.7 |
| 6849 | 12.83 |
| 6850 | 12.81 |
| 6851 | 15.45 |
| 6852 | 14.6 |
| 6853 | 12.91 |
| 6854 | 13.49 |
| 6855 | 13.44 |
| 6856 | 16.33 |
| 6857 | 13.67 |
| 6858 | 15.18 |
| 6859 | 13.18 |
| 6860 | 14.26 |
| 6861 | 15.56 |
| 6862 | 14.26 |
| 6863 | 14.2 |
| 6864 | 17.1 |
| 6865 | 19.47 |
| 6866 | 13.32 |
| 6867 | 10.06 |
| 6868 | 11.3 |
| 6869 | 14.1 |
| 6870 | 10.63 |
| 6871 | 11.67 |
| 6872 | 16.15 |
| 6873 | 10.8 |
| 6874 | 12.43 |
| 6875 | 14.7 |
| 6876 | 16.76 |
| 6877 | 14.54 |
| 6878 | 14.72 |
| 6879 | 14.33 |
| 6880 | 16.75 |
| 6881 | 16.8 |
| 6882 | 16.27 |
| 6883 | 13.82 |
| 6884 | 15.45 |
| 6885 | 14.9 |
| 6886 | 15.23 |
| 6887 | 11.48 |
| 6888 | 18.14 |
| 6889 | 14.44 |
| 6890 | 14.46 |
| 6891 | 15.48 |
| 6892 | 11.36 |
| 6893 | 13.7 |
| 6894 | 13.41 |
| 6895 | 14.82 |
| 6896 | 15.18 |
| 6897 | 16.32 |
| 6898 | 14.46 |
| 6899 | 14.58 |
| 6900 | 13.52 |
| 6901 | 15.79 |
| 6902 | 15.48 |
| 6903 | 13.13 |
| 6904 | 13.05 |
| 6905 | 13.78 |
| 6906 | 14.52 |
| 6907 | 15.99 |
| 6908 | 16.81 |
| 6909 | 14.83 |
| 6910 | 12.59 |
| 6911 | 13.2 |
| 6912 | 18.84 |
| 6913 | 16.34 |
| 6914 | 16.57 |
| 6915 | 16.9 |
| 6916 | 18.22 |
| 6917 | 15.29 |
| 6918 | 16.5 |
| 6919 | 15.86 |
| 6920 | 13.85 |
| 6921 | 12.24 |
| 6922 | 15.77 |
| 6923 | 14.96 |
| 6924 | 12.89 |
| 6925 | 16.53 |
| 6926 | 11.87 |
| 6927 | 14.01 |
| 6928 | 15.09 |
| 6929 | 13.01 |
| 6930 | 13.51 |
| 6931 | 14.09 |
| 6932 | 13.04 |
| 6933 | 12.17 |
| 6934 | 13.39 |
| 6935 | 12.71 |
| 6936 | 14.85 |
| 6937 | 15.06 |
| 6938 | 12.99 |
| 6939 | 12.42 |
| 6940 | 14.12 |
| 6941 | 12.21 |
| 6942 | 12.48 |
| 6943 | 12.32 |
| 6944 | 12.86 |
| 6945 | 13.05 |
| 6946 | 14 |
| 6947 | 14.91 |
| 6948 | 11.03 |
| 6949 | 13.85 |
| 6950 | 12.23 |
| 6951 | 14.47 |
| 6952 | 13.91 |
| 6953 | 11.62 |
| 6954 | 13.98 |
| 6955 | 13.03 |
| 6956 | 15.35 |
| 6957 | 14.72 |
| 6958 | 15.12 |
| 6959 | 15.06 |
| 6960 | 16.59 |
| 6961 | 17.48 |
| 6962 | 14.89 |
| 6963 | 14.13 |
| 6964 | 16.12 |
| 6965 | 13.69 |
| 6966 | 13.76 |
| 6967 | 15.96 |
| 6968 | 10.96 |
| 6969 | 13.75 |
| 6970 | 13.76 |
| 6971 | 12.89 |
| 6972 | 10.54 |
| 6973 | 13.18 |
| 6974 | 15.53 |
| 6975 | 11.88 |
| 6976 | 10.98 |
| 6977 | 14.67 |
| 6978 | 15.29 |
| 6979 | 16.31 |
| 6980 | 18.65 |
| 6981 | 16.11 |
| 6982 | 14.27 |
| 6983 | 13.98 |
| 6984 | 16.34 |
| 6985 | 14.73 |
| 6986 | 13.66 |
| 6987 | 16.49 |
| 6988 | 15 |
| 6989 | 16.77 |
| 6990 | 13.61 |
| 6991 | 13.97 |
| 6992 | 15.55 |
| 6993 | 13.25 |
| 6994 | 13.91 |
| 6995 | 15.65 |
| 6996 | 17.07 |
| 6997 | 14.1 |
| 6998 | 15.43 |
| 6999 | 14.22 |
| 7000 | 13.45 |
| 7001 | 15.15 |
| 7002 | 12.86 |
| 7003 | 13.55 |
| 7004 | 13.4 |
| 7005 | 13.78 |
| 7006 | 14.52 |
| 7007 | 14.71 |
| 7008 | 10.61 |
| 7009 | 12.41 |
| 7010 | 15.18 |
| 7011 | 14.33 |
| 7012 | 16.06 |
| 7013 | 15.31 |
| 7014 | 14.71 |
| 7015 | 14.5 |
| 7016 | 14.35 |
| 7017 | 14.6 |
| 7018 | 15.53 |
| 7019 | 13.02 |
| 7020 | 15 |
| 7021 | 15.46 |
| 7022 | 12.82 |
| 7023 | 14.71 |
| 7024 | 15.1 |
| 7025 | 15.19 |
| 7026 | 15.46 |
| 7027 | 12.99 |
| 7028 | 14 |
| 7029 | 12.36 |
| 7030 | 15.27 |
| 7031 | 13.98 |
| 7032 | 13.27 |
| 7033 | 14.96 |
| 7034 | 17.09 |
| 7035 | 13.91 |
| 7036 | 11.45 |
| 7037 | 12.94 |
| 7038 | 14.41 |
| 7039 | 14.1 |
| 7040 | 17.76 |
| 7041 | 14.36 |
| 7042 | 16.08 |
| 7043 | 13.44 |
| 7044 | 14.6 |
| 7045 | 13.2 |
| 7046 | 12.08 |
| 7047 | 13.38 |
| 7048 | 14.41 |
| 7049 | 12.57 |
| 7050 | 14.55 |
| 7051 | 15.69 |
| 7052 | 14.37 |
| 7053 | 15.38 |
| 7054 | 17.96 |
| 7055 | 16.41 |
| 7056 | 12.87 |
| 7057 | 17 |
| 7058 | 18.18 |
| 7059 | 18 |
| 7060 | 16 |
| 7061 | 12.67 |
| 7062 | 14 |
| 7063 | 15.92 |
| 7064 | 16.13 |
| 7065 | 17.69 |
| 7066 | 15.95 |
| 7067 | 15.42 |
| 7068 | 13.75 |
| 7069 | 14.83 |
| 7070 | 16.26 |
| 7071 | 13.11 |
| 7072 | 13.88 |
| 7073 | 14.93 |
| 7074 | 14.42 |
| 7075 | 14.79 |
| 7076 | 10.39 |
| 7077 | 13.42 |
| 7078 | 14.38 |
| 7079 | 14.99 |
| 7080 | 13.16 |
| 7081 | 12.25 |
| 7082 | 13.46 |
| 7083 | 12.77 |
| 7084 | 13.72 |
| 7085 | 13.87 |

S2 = -0.125 mag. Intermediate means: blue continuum 12.1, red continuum 14.6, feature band 14.8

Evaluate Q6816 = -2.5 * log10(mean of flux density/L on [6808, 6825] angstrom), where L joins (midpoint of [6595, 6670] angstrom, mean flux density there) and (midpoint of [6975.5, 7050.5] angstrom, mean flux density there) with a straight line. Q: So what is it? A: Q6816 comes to -0.16 mag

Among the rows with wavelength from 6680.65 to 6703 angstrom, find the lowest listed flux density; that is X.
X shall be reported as 11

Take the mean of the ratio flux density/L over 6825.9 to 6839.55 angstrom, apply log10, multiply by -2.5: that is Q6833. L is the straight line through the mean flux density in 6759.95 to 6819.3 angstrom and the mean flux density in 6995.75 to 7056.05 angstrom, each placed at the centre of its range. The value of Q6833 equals -0.04 mag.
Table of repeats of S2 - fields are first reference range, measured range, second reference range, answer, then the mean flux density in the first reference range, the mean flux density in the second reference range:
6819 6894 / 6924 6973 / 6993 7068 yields 0.057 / 14.3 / 14.6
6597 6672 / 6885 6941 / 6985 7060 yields -0.053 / 11.9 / 14.6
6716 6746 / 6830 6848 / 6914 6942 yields 0.057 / 14.8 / 14.2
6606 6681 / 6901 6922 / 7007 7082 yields -0.113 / 12.1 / 14.5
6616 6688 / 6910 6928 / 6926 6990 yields -0.106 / 12.2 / 14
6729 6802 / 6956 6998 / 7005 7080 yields -0.017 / 14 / 14.6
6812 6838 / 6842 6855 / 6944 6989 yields 0.153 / 15.1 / 14.3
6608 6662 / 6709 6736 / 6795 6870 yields -0.133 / 11.7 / 14.3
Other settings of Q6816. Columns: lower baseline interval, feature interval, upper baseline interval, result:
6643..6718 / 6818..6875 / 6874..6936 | 0.002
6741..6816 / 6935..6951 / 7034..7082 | 0.085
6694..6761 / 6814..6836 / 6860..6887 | -0.068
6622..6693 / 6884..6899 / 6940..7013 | -0.072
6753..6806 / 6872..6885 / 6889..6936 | -0.037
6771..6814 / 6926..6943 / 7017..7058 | 0.093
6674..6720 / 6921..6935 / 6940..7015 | 0.021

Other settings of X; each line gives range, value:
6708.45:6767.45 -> 9.451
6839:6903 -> 8.781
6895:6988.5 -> 10.54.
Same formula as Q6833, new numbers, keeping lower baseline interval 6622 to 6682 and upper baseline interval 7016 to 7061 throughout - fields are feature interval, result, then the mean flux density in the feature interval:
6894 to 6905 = -0.07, 14.5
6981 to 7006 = -0.02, 14.6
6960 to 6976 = 0.02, 13.9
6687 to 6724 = -0.07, 13.2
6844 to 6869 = -0.05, 14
